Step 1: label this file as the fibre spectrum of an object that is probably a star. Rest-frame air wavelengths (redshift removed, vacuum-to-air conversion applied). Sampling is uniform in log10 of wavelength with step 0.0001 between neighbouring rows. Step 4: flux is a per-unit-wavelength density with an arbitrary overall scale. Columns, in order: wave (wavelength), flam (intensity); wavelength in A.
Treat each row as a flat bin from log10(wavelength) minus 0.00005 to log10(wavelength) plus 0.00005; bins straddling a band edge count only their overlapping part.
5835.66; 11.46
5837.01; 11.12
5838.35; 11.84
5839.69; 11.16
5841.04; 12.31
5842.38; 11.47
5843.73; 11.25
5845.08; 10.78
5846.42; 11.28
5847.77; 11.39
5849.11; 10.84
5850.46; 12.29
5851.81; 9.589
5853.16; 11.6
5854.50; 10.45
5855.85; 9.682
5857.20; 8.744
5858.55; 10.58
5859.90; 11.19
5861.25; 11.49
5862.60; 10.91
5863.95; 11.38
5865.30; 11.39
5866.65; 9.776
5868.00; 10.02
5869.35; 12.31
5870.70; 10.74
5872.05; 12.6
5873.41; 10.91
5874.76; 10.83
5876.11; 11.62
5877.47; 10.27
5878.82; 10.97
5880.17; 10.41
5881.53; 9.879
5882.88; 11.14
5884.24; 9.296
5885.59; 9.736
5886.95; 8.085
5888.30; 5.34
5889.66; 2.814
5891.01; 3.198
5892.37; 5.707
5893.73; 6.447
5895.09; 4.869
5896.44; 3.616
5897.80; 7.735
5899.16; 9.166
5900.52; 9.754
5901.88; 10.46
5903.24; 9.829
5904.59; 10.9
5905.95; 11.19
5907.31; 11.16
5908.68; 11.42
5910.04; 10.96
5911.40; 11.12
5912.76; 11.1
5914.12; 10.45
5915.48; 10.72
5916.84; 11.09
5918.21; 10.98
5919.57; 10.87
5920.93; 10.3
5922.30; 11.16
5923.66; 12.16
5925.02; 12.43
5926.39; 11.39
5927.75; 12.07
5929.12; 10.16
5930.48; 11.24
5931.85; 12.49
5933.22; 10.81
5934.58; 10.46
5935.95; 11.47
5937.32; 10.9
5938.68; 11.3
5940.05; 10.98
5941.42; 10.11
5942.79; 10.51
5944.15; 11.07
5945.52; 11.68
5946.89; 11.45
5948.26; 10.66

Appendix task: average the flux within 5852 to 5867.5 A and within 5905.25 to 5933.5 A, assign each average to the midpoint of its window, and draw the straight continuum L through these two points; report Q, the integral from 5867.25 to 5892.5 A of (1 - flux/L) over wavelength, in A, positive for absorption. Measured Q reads 3.4 A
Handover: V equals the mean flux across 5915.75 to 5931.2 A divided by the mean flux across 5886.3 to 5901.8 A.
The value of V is 1.80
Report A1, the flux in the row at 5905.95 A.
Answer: 11.19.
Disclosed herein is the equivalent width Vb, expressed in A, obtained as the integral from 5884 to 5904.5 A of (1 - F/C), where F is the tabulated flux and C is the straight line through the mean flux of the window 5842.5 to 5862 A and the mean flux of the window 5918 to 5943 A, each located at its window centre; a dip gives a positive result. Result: 7.2 A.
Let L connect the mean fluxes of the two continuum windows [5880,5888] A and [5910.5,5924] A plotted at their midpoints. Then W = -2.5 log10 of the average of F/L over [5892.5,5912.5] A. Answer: 0.14 mag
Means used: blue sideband 9.51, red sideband 11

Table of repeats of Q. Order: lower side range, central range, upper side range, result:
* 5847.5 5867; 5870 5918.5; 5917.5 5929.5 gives 7.6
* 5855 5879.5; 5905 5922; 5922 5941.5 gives 0.4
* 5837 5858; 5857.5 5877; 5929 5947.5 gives -0.1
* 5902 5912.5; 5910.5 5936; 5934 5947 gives -0.5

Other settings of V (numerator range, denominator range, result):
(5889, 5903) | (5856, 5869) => 0.61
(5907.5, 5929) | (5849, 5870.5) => 1.04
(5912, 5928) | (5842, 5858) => 1.04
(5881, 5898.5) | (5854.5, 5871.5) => 0.63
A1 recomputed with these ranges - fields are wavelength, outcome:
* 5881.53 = 9.879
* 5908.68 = 11.42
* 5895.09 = 4.869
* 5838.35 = 11.84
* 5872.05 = 12.6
